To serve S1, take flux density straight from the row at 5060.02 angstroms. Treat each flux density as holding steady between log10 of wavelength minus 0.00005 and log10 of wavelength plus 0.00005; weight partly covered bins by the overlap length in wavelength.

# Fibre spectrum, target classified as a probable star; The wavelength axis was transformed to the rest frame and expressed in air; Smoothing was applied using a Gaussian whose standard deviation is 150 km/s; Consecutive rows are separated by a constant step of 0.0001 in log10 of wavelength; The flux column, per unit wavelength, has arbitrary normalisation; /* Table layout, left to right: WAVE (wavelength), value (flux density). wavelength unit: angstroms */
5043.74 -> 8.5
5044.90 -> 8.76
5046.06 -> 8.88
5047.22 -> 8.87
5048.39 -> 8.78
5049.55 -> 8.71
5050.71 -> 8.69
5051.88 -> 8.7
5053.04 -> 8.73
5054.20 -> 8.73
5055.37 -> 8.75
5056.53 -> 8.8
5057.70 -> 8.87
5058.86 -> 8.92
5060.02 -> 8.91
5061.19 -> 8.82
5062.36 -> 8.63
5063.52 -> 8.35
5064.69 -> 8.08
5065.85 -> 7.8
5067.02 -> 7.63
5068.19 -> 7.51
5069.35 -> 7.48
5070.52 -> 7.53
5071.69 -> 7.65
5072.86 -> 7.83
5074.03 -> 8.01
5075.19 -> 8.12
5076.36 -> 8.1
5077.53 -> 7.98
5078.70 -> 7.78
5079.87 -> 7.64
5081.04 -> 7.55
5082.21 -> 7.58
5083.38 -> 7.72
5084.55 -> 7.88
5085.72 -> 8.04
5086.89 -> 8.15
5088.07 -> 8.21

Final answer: 8.91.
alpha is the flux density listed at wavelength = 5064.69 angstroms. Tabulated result 8.08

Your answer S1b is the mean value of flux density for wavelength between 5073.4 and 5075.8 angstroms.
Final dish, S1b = 8.08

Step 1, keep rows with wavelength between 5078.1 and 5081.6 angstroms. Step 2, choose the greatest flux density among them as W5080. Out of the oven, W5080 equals 7.78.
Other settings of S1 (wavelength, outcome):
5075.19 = 8.12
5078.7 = 7.78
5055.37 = 8.75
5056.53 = 8.8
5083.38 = 7.72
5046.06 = 8.88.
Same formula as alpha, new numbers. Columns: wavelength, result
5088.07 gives 8.21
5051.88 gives 8.7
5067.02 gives 7.63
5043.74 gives 8.5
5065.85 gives 7.8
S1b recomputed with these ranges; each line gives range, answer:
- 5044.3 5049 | 8.82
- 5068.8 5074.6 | 7.69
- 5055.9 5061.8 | 8.86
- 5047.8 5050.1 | 8.73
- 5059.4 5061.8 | 8.85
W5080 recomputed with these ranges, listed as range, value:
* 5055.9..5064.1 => 8.92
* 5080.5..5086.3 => 8.04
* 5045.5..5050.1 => 8.88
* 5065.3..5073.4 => 7.83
